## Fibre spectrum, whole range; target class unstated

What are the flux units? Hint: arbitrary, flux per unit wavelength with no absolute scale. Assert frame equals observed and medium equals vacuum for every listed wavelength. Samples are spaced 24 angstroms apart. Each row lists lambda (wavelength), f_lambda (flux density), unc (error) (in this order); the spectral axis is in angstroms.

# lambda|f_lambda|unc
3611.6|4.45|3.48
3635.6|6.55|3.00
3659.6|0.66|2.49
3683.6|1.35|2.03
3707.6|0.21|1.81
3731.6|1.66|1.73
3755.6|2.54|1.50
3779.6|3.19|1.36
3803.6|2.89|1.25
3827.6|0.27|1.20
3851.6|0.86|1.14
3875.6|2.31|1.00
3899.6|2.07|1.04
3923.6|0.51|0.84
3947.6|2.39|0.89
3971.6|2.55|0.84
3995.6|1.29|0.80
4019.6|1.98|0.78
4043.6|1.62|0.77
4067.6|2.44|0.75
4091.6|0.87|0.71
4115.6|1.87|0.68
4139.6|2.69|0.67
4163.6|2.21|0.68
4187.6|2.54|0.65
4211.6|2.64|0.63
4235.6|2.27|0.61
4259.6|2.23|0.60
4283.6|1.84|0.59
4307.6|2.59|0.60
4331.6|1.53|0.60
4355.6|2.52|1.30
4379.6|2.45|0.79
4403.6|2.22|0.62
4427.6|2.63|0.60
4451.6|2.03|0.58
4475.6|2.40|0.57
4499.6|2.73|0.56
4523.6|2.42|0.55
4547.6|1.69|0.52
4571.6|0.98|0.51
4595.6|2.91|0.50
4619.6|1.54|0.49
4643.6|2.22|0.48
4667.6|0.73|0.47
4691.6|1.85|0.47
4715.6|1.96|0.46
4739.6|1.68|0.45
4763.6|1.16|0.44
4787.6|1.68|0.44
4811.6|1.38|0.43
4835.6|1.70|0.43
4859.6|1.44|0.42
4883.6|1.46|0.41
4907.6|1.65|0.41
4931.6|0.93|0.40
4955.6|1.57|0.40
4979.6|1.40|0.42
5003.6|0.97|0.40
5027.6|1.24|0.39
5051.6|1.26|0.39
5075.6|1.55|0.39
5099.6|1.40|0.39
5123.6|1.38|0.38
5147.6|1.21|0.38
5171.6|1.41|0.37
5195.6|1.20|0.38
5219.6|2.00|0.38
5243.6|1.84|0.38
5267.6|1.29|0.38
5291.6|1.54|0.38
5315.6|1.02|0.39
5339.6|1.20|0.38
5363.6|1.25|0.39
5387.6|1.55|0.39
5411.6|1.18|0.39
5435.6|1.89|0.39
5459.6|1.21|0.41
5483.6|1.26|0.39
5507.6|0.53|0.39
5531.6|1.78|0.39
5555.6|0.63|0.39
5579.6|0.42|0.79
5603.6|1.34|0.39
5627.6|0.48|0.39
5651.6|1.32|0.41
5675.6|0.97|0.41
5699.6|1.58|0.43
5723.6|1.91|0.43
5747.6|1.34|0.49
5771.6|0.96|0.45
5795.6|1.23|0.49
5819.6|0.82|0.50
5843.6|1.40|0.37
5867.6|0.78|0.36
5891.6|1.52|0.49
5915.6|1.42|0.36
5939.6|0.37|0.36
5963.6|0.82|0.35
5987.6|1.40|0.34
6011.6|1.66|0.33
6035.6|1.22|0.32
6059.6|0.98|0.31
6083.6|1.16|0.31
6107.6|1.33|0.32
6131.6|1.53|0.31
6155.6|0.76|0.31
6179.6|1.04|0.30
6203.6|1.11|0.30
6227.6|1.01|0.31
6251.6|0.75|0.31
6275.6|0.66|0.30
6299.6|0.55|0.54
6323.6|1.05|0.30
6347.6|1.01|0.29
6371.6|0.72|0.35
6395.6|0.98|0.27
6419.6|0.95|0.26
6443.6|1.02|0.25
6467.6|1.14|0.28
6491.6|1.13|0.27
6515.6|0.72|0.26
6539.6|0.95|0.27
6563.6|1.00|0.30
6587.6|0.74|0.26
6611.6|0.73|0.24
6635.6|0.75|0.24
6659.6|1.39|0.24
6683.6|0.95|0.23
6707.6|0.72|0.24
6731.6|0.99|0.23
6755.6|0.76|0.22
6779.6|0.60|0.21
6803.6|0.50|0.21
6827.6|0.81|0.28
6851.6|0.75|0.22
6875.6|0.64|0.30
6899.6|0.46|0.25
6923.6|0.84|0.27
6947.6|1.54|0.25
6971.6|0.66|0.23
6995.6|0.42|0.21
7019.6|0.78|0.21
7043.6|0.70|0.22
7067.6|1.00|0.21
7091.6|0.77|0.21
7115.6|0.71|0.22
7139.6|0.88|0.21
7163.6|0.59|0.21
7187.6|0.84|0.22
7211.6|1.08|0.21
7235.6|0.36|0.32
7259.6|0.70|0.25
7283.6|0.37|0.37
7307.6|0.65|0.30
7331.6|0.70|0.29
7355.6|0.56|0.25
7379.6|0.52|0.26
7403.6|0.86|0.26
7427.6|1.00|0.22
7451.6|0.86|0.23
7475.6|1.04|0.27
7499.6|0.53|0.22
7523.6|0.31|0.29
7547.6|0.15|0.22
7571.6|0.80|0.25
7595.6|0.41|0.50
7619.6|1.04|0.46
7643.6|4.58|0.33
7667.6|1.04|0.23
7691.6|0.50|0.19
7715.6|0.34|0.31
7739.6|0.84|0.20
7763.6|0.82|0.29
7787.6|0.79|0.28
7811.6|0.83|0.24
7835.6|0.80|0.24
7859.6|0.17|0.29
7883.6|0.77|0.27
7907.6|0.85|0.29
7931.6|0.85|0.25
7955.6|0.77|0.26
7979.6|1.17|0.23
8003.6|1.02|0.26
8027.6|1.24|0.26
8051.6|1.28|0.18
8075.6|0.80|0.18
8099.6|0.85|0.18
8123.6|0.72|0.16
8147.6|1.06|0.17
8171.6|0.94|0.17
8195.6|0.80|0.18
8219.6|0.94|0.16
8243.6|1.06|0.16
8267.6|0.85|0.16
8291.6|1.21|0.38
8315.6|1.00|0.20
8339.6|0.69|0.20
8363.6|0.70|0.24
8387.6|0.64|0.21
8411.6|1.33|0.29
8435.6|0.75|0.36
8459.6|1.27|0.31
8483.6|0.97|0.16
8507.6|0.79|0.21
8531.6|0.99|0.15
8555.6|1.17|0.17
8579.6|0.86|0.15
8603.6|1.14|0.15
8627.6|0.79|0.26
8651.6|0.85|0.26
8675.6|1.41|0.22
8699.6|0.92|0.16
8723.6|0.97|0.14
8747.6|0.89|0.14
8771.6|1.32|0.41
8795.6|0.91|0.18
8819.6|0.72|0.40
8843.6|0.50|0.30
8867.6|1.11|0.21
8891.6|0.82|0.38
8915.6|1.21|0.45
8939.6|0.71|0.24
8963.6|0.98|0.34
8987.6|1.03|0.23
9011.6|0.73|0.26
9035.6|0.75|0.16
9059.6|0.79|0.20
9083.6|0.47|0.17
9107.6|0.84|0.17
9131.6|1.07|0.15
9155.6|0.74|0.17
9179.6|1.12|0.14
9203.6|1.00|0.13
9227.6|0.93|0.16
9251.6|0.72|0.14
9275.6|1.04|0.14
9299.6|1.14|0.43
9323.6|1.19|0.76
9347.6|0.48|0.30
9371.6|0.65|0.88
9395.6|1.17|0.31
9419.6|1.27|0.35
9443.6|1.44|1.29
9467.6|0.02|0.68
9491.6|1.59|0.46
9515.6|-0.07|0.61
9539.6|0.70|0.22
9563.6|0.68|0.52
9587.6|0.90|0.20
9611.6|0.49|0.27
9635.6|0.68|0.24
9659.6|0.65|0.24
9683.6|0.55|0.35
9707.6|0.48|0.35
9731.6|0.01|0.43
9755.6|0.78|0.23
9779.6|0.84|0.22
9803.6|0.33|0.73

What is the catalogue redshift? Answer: 1.052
